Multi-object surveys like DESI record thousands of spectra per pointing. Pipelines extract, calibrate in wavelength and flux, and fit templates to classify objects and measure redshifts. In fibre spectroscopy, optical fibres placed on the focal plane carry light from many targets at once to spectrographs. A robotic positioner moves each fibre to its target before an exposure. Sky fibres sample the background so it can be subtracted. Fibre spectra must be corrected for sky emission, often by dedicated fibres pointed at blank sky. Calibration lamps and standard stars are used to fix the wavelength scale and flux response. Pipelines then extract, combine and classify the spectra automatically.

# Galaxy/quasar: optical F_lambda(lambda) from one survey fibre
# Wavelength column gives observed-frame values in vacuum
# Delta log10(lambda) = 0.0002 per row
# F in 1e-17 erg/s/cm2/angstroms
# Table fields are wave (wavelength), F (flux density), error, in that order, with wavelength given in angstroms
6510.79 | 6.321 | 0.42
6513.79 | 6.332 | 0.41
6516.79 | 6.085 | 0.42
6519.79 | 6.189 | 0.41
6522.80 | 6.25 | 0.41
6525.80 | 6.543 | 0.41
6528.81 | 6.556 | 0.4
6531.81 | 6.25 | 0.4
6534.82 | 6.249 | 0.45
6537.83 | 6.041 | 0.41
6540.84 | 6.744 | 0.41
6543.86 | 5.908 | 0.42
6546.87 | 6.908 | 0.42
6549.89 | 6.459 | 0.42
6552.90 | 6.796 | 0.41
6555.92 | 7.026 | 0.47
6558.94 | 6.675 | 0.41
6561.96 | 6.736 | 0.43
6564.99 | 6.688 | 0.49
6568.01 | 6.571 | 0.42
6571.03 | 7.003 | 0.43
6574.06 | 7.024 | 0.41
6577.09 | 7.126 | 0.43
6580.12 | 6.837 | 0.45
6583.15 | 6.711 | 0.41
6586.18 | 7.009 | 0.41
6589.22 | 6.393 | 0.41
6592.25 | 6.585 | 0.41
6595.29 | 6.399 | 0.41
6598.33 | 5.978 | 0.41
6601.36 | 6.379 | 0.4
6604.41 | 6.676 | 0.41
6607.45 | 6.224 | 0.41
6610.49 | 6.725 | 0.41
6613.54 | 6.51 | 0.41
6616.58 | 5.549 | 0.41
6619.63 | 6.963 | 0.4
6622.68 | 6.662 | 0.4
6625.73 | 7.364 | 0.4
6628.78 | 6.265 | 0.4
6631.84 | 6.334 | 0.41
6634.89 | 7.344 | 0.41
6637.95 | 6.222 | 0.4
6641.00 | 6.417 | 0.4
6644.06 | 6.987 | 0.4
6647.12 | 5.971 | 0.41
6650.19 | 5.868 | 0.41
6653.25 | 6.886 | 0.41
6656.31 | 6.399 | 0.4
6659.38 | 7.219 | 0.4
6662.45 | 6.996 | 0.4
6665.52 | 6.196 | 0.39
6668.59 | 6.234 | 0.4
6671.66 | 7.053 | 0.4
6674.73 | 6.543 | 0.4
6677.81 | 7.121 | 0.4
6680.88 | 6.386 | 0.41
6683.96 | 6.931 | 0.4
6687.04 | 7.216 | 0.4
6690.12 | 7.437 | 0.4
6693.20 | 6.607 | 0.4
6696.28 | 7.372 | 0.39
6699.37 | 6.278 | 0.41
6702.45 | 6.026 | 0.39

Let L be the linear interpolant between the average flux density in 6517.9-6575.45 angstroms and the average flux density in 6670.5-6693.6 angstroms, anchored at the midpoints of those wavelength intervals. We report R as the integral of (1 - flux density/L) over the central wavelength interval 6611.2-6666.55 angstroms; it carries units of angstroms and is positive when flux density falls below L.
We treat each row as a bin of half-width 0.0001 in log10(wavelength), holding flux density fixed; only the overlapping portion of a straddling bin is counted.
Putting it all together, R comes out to 1.9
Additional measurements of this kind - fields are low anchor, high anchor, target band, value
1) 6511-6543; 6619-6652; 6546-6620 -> -2.1 angstroms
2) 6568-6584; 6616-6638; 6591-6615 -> 1.2 angstroms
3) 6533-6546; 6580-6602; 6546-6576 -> -2.0 angstroms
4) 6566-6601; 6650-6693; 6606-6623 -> 0.7 angstroms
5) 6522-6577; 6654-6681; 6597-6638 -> 0.8 angstroms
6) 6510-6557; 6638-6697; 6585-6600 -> 0.2 angstroms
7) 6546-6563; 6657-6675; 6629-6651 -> 0.9 angstroms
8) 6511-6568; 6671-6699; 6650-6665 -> 0.3 angstroms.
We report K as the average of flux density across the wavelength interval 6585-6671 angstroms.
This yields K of 6.53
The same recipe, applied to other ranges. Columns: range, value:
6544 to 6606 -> 6.68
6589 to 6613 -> 6.43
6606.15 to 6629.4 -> 6.55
